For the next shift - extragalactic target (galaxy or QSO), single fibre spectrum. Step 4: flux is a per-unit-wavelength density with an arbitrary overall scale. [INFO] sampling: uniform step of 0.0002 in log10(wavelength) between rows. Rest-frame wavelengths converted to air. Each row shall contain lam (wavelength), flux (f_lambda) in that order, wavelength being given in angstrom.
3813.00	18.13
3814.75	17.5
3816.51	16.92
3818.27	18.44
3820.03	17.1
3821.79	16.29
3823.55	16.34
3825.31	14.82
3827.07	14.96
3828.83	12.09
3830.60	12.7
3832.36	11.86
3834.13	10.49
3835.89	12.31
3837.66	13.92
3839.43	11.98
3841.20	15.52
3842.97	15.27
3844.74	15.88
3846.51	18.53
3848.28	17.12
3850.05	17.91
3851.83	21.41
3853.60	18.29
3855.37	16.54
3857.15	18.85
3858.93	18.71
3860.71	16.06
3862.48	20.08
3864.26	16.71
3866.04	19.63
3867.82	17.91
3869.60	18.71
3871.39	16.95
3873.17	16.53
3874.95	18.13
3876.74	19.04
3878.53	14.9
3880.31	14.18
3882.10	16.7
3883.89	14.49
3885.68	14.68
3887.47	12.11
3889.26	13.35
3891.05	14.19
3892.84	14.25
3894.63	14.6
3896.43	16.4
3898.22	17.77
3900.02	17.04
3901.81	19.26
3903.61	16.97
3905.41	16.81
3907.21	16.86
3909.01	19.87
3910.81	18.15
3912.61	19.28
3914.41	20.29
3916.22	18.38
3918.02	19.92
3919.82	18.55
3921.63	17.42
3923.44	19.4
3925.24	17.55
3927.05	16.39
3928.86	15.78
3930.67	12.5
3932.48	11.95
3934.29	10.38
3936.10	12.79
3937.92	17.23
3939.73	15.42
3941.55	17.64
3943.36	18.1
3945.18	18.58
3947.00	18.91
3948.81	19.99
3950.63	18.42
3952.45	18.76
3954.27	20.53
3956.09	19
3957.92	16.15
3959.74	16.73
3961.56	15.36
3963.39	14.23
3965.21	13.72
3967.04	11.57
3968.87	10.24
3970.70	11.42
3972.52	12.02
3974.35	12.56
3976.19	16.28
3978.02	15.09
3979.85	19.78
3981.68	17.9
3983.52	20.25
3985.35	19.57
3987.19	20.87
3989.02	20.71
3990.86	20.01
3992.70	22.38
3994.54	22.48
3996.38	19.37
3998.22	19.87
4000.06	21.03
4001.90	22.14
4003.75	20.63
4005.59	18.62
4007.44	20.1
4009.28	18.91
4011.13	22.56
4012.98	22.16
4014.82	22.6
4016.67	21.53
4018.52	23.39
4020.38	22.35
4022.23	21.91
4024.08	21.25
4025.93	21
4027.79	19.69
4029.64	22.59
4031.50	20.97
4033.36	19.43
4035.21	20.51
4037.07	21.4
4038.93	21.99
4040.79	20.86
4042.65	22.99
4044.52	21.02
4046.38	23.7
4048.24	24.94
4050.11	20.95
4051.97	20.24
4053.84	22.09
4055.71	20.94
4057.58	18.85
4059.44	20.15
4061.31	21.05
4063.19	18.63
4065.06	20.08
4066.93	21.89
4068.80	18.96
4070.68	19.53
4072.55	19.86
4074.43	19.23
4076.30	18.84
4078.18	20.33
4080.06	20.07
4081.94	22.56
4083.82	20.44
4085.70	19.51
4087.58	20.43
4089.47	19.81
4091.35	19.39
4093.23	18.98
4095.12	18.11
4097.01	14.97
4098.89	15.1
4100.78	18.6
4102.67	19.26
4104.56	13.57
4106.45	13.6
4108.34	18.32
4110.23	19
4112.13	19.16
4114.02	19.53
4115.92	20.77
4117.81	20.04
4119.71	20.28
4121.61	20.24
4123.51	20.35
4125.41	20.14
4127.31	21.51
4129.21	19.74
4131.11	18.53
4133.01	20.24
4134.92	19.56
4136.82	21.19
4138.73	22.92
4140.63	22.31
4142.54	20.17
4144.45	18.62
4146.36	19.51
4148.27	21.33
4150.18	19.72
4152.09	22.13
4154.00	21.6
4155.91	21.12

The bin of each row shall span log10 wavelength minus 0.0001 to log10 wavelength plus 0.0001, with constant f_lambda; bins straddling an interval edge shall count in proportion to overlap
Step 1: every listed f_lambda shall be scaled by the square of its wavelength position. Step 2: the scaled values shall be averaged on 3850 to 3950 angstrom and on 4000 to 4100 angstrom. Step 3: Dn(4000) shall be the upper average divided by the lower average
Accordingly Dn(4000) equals 1.31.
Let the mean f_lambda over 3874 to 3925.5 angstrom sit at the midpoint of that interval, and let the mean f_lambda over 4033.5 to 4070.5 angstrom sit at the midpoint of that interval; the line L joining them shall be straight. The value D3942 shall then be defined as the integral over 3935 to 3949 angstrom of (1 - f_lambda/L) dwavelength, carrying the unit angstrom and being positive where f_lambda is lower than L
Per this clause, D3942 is 0.8 angstrom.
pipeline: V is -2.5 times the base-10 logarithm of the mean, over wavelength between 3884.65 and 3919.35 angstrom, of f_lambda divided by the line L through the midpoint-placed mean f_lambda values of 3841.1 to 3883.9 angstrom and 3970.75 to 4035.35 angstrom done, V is 0.08 mag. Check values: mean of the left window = 17.5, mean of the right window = 20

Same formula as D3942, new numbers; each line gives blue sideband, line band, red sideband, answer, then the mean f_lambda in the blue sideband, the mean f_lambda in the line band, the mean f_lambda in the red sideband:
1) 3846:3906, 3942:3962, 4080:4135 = -0.8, 16.9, 18.3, 19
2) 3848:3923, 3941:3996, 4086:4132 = 1.5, 17.3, 17.3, 18.7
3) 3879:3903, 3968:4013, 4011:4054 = 2.9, 15.3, 18.6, 21.7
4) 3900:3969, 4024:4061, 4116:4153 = -4.8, 16.9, 21.3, 20.5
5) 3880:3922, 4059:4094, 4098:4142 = -2.2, 16.8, 20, 19.3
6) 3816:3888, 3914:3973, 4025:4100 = 5.6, 16.1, 16.2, 20.3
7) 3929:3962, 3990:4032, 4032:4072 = -4.2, 16.6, 21.2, 21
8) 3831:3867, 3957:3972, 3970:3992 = 3.1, 16.3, 13.6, 17.3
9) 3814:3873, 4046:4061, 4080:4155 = -2.1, 16.3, 21.4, 19.5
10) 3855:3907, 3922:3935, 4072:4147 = 1.6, 16.6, 15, 19.4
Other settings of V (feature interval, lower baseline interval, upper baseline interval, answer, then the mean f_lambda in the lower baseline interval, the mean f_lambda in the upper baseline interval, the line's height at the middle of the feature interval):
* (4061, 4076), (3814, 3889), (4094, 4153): -0.06 mag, 16.1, 19.3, 18.7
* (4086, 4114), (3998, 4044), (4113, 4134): 0.14 mag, 21.2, 20.1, 20.4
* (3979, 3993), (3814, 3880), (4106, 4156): -0.11 mag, 16.4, 20.1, 18.2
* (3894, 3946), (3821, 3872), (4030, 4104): 0.03 mag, 16.1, 20.1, 17.5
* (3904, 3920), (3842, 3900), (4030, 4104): -0.07 mag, 16.7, 20.1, 17.5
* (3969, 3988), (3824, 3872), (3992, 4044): 0.23 mag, 16.1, 21.2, 20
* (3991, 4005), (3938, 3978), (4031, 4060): -0.14 mag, 16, 21.3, 18.4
